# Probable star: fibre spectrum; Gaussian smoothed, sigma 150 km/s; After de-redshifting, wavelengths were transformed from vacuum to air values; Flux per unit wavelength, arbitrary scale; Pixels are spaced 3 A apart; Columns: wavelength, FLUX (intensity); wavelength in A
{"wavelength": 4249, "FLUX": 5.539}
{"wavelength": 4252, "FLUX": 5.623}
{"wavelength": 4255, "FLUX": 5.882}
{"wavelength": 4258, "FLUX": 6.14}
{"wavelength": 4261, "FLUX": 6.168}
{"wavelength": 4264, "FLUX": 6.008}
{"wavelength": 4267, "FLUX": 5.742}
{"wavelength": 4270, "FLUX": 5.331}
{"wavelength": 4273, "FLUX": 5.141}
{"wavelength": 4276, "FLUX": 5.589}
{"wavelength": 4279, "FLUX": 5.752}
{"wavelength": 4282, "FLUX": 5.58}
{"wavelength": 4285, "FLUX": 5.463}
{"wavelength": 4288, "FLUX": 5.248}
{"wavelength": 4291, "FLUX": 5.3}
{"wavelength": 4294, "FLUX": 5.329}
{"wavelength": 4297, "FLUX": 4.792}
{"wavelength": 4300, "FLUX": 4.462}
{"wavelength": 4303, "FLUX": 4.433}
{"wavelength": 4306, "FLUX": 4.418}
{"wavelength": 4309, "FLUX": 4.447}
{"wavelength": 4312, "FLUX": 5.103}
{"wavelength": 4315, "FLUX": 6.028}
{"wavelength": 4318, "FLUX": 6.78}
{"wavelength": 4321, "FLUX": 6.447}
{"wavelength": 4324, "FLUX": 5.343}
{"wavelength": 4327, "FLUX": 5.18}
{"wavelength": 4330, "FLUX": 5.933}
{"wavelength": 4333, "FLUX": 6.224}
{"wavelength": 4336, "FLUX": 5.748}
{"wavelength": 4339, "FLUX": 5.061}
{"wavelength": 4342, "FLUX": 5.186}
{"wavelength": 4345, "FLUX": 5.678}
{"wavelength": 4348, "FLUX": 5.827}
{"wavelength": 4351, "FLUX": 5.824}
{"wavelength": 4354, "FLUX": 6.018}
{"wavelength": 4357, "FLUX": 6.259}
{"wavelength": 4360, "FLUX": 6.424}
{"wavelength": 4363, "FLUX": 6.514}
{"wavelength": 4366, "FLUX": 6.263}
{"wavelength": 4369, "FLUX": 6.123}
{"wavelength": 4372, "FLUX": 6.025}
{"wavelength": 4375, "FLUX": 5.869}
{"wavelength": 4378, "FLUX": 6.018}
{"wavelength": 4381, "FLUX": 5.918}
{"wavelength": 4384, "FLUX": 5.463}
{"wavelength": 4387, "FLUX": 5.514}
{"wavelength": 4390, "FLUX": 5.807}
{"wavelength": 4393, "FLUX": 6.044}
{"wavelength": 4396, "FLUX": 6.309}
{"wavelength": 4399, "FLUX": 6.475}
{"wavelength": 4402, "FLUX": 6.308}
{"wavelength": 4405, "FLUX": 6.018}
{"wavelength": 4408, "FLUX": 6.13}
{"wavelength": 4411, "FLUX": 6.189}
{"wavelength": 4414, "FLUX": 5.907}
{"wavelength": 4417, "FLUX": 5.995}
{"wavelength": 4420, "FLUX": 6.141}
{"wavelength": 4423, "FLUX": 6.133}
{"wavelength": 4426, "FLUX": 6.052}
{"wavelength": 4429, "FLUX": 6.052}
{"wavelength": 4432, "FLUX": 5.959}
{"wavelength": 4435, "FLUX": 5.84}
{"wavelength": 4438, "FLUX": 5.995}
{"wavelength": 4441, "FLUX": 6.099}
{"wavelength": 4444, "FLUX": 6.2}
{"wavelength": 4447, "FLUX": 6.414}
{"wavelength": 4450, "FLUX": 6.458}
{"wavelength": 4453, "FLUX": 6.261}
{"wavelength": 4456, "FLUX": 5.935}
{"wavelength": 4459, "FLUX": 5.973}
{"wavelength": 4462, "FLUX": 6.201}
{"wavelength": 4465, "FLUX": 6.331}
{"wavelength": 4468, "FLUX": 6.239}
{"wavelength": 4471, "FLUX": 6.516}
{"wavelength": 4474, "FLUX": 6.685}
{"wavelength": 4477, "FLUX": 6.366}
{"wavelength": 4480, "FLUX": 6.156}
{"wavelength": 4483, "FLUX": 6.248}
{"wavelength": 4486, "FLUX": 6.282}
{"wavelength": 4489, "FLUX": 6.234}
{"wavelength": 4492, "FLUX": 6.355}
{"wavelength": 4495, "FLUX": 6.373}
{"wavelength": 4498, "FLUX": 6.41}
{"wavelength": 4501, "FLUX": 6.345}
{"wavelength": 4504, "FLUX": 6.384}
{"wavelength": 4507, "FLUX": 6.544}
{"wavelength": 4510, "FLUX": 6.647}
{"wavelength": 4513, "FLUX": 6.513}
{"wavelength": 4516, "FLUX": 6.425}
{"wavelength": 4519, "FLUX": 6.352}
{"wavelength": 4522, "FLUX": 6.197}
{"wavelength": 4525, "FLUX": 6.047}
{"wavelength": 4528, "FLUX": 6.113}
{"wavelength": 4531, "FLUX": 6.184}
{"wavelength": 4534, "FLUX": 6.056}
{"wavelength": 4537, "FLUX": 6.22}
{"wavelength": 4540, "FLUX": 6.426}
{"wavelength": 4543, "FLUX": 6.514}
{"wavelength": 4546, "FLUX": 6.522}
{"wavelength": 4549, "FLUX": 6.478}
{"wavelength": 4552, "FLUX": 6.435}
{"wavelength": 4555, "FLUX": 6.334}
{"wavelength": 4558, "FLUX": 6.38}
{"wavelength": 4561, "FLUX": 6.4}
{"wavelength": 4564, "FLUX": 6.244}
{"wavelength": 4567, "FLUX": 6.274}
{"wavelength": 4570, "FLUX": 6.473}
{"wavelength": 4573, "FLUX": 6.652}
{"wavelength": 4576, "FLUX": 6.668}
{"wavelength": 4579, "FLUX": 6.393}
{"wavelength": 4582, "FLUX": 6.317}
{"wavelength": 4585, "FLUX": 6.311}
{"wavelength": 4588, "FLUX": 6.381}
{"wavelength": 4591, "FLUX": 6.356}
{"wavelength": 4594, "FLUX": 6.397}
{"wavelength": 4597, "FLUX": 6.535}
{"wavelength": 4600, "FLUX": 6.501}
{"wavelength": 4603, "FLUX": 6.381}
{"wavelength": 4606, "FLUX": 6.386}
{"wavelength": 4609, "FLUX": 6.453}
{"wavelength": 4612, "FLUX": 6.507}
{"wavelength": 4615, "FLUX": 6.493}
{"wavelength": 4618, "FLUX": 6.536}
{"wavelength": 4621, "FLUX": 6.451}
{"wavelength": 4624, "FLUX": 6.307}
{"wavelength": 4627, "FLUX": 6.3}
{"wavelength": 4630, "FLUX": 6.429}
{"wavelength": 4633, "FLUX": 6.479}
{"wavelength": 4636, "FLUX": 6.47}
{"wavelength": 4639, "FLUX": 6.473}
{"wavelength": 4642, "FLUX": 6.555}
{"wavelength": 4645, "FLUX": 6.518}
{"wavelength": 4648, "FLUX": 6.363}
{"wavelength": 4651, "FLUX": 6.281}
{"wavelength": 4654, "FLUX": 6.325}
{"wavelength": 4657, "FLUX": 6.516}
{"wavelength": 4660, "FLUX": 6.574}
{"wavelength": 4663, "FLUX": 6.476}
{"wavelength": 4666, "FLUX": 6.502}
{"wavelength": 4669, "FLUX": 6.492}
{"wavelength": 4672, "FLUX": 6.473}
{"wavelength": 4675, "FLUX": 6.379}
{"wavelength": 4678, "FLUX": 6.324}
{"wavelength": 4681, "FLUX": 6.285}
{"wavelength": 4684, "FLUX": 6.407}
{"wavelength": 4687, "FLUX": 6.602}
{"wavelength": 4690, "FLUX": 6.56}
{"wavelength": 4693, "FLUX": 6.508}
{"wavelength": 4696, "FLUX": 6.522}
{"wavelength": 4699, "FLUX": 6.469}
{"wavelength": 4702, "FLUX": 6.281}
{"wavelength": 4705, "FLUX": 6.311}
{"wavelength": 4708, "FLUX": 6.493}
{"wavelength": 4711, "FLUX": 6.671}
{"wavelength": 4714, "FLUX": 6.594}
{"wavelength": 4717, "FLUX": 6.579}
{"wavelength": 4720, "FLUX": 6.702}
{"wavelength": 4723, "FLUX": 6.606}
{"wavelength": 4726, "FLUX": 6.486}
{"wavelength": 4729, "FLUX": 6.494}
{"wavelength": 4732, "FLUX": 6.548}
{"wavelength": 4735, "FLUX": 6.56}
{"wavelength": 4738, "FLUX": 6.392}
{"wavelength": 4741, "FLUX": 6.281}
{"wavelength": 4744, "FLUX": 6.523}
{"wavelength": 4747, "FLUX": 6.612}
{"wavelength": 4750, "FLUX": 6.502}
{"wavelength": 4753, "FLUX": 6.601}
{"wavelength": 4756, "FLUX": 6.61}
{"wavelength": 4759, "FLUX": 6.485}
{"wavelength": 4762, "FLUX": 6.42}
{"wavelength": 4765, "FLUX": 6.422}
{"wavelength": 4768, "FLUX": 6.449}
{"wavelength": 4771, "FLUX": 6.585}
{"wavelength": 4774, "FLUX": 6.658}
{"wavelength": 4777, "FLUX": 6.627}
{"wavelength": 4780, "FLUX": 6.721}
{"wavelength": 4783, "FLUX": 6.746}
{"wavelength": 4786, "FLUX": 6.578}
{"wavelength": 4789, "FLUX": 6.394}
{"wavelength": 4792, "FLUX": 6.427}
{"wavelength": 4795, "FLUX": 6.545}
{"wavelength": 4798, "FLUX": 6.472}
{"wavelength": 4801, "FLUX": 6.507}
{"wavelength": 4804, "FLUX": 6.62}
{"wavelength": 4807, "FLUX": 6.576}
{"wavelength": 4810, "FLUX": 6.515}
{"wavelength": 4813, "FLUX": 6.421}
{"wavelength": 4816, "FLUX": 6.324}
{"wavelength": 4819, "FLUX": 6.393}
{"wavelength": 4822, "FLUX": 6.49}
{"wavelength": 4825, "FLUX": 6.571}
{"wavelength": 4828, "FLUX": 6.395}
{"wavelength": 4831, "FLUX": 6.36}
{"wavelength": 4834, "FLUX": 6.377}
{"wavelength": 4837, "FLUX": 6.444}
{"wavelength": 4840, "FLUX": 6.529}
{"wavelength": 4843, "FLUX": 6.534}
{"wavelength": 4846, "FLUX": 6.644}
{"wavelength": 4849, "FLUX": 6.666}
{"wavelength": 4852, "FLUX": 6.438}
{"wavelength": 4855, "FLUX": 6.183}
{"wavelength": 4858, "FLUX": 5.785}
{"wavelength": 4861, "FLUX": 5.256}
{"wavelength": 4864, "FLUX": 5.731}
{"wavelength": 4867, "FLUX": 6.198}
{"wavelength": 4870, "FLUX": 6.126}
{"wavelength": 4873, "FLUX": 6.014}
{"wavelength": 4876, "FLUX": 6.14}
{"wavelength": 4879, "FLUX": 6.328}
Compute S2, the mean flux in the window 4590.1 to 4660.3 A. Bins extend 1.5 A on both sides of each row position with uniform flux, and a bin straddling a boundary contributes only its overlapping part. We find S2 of 6.44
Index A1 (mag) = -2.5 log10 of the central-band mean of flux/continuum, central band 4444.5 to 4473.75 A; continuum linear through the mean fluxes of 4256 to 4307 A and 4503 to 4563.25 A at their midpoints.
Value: -0.04 mag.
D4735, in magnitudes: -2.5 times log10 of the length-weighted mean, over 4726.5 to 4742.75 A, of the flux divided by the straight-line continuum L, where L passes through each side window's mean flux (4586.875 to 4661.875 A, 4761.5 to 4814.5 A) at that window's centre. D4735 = 0.01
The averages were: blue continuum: 6.44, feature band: 6.46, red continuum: 6.54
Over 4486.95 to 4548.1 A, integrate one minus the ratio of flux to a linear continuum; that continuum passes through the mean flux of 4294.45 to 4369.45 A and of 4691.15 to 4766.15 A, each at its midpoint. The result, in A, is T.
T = -3.2 A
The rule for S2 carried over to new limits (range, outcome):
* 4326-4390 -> 5.86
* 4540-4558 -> 6.45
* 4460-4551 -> 6.34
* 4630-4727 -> 6.48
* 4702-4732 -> 6.54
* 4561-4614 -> 6.43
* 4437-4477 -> 6.26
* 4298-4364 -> 5.59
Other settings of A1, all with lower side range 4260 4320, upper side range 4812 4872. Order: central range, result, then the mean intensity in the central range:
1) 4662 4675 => -0.08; 6.47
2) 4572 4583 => -0.12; 6.51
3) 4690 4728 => -0.08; 6.52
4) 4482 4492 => -0.11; 6.27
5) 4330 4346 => -0.03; 5.61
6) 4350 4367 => -0.14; 6.23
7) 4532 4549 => -0.10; 6.35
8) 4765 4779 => -0.07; 6.57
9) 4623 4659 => -0.08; 6.42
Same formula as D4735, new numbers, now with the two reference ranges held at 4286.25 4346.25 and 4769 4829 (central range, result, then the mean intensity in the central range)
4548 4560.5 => -0.08 mag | 6.4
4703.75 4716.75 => -0.04 mag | 6.53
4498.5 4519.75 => -0.11 mag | 6.46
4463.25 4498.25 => -0.11 mag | 6.35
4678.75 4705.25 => -0.03 mag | 6.44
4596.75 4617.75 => -0.07 mag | 6.47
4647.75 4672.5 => -0.04 mag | 6.45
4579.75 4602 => -0.07 mag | 6.4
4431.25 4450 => -0.08 mag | 6.12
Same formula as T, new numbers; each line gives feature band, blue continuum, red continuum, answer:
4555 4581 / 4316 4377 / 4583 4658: -0.4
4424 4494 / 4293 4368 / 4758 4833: -4.4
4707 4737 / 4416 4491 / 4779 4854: -0.7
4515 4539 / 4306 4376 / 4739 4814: -0.3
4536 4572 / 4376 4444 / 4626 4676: -0.7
